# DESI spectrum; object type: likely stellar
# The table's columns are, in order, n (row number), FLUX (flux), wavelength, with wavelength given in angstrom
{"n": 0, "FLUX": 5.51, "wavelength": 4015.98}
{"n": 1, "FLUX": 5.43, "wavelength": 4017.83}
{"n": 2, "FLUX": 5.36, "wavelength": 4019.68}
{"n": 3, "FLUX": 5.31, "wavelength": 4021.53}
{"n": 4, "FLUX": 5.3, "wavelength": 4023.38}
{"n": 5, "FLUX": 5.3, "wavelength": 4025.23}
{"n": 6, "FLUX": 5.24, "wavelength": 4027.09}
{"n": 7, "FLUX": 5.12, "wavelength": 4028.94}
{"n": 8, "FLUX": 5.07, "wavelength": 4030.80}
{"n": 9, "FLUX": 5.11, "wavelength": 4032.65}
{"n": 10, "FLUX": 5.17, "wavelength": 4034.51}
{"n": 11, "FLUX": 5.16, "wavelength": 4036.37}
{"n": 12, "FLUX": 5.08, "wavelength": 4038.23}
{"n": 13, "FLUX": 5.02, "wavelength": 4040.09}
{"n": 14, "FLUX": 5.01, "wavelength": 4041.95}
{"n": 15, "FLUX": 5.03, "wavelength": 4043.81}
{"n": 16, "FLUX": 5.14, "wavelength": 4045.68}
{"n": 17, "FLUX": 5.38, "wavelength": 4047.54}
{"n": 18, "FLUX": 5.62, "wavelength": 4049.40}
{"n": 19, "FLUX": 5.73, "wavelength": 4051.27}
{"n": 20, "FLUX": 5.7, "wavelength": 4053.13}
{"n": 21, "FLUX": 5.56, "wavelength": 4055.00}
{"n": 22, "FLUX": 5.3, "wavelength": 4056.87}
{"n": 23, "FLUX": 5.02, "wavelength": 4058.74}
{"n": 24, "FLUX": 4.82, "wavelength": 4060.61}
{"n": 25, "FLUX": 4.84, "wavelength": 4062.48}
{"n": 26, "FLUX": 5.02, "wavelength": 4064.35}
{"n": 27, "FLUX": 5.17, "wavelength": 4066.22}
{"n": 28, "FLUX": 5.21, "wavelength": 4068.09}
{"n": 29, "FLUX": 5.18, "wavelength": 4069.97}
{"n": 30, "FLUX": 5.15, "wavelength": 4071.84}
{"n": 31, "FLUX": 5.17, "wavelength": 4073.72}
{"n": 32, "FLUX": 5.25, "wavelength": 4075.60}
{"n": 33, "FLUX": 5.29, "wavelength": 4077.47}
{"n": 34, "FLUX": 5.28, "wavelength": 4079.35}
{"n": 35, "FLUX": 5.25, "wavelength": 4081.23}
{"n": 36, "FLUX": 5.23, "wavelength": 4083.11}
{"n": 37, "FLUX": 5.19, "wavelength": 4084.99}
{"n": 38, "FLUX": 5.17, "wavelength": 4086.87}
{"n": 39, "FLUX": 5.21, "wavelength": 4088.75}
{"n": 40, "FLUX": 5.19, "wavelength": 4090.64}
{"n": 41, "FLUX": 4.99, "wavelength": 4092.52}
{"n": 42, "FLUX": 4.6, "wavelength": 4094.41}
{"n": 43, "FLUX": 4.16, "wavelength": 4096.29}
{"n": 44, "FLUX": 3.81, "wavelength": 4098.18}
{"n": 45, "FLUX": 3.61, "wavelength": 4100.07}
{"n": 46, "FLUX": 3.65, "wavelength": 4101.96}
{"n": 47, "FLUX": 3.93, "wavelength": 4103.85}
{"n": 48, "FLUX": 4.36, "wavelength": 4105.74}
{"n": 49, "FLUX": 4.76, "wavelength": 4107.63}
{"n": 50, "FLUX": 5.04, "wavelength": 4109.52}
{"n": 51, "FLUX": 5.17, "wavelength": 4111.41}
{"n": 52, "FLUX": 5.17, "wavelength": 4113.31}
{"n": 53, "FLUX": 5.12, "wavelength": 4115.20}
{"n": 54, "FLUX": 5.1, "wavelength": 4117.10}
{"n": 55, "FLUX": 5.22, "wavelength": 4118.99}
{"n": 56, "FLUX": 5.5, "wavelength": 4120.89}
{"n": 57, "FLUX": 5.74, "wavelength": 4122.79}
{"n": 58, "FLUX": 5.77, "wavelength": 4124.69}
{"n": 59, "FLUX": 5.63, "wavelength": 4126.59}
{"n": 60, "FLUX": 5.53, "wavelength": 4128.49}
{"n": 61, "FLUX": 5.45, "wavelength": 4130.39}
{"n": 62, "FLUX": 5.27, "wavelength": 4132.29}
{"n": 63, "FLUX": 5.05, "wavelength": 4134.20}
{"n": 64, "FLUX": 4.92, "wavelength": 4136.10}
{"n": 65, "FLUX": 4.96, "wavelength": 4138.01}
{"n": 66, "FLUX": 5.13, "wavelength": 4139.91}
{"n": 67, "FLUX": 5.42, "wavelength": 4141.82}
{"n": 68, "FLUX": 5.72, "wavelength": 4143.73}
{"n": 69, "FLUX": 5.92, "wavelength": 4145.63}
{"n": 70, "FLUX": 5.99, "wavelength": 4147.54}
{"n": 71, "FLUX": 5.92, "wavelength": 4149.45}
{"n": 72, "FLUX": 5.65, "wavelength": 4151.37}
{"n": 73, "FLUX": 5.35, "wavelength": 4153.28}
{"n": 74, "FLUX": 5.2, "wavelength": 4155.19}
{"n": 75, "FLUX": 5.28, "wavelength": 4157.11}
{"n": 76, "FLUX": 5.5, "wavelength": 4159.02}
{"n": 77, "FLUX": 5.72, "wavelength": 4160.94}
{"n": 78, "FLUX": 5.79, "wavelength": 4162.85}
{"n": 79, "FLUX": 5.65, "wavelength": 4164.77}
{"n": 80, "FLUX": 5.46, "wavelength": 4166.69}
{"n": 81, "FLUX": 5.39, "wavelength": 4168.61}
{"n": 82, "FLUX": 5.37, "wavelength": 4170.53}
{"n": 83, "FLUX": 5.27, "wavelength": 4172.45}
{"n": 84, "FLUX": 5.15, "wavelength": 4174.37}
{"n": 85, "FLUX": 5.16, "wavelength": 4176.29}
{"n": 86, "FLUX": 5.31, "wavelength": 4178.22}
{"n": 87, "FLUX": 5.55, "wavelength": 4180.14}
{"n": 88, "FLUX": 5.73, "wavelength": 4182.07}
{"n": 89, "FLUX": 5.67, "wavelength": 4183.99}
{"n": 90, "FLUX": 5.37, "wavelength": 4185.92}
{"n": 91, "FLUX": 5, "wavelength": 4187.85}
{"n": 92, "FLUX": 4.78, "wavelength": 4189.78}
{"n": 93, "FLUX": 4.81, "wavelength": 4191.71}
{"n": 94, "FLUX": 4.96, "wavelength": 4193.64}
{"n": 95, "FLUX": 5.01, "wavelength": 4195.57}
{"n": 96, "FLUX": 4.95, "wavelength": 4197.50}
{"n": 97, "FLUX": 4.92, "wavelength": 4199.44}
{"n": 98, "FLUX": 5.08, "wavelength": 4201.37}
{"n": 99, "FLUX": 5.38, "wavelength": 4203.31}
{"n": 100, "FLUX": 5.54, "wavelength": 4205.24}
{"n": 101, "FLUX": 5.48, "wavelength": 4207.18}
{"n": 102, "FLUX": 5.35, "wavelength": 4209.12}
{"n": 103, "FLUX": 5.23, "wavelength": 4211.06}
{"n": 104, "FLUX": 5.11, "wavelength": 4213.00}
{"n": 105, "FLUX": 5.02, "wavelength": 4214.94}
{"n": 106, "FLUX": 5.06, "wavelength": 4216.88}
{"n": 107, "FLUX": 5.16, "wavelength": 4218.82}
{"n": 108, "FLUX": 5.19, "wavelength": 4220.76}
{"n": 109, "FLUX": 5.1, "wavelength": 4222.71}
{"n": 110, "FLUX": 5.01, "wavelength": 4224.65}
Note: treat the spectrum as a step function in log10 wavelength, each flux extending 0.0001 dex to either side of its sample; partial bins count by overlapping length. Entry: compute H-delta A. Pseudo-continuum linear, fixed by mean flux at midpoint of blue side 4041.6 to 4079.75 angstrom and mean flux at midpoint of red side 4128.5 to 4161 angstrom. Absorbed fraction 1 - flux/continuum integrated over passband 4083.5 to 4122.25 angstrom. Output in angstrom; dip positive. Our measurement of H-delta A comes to 4.1 angstrom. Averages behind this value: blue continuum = 5.23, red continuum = 5.43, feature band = 4.76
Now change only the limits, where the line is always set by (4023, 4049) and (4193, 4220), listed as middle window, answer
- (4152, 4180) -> -1.3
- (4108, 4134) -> -0.9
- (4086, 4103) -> 2.2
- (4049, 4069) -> -0.4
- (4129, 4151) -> -1.2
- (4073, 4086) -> -0.2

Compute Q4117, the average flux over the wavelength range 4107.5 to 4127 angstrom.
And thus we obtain 5.31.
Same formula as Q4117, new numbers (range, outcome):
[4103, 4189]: 5.34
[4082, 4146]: 5.01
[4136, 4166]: 5.52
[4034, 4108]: 4.98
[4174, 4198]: 5.19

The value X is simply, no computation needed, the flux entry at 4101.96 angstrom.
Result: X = 3.65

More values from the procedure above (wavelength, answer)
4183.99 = 5.67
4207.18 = 5.48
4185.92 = 5.37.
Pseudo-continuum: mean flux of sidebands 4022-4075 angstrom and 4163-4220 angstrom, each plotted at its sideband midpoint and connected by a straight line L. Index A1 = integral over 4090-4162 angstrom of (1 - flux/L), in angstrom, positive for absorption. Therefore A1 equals 1.4 angstrom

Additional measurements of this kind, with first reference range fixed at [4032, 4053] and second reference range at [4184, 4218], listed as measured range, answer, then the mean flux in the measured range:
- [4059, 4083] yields 0.4 angstrom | 5.14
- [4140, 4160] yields -1.6 angstrom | 5.57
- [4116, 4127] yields -0.6 angstrom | 5.48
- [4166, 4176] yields -0.3 angstrom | 5.32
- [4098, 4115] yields 2.5 angstrom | 4.45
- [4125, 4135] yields -0.4 angstrom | 5.41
